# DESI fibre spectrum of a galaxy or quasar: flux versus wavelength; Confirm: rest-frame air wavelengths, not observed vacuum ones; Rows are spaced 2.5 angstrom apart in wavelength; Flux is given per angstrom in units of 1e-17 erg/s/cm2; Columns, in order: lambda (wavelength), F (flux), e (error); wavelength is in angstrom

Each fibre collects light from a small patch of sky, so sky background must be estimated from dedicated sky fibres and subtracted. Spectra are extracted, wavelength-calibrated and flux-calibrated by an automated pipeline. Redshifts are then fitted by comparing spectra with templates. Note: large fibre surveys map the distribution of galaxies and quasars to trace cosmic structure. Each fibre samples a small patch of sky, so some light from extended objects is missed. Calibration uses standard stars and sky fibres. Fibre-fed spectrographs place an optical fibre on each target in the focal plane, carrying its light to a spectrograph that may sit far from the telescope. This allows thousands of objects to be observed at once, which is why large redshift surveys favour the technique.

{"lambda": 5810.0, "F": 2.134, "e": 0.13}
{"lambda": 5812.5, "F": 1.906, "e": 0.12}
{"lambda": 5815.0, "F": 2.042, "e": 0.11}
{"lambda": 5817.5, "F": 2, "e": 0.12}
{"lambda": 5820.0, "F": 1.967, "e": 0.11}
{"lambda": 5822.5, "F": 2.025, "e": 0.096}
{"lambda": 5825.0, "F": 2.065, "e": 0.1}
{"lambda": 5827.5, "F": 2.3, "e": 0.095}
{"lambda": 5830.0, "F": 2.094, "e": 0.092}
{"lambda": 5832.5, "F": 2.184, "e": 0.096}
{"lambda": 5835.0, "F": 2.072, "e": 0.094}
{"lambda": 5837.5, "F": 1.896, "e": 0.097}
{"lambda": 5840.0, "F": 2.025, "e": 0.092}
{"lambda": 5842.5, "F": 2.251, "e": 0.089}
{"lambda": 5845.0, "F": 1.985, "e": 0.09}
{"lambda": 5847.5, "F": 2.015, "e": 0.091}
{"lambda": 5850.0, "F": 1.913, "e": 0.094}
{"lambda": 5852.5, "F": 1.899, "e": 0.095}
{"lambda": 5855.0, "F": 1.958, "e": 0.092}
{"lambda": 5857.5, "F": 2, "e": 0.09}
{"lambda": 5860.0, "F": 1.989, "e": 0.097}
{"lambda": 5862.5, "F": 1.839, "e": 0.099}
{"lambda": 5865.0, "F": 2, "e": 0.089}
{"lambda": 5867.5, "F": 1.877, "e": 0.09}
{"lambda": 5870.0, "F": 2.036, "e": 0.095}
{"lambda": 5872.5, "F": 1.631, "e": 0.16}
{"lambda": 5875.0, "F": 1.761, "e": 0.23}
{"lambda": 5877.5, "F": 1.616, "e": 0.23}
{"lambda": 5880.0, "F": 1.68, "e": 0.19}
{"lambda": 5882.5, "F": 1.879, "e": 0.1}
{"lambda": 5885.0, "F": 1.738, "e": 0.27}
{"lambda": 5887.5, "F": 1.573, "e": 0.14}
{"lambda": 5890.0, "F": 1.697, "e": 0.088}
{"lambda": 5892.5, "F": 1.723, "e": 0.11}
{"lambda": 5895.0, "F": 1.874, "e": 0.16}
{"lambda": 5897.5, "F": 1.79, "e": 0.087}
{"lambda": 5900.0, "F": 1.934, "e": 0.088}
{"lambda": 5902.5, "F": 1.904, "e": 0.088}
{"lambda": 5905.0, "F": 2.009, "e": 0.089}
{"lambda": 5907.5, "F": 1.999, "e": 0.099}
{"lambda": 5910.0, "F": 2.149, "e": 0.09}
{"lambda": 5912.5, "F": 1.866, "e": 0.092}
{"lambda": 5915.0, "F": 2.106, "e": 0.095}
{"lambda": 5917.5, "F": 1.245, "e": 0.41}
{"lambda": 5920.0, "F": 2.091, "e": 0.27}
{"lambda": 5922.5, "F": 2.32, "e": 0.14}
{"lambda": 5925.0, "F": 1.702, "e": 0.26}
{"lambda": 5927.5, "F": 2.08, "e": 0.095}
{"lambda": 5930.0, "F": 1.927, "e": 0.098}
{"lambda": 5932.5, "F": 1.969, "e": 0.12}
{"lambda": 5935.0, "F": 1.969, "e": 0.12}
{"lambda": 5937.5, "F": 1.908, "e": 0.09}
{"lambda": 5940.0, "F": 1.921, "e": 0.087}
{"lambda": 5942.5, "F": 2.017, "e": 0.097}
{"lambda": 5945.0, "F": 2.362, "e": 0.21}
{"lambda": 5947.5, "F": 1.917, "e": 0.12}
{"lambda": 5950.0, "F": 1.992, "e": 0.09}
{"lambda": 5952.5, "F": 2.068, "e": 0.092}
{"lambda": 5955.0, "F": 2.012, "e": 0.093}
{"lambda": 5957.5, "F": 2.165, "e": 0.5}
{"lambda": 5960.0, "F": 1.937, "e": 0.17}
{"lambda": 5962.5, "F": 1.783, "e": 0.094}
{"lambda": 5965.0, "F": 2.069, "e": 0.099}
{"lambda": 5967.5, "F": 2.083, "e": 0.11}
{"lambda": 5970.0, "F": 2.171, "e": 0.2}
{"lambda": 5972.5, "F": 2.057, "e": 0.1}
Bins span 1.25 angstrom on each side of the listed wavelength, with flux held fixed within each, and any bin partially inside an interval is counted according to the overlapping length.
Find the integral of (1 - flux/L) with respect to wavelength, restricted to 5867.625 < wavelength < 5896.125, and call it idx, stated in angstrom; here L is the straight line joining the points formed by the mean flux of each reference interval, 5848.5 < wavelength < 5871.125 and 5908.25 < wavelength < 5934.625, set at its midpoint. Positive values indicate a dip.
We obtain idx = 2.9 angstrom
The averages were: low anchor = 1.95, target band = 1.75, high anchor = 1.95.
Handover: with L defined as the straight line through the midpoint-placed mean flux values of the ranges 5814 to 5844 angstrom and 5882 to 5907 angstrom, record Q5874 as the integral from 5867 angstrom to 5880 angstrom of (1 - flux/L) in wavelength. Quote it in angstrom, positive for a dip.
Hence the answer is 0.9 angstrom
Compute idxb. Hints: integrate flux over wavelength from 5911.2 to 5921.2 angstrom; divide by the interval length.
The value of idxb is 1.83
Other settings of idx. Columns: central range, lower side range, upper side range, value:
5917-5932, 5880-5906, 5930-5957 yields 0.0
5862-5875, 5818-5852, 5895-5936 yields 0.9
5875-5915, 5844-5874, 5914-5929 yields 1.8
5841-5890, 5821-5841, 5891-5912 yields 3.2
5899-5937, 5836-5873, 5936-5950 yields 1.0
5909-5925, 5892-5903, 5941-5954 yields 0.0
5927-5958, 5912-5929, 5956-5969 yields -0.8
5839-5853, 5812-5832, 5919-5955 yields 0.2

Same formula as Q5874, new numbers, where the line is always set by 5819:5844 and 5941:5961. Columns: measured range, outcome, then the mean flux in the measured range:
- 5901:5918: 1.2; 1.93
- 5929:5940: 0.6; 1.94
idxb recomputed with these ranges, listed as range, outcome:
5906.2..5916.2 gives 2.03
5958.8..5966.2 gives 1.93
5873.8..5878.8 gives 1.69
